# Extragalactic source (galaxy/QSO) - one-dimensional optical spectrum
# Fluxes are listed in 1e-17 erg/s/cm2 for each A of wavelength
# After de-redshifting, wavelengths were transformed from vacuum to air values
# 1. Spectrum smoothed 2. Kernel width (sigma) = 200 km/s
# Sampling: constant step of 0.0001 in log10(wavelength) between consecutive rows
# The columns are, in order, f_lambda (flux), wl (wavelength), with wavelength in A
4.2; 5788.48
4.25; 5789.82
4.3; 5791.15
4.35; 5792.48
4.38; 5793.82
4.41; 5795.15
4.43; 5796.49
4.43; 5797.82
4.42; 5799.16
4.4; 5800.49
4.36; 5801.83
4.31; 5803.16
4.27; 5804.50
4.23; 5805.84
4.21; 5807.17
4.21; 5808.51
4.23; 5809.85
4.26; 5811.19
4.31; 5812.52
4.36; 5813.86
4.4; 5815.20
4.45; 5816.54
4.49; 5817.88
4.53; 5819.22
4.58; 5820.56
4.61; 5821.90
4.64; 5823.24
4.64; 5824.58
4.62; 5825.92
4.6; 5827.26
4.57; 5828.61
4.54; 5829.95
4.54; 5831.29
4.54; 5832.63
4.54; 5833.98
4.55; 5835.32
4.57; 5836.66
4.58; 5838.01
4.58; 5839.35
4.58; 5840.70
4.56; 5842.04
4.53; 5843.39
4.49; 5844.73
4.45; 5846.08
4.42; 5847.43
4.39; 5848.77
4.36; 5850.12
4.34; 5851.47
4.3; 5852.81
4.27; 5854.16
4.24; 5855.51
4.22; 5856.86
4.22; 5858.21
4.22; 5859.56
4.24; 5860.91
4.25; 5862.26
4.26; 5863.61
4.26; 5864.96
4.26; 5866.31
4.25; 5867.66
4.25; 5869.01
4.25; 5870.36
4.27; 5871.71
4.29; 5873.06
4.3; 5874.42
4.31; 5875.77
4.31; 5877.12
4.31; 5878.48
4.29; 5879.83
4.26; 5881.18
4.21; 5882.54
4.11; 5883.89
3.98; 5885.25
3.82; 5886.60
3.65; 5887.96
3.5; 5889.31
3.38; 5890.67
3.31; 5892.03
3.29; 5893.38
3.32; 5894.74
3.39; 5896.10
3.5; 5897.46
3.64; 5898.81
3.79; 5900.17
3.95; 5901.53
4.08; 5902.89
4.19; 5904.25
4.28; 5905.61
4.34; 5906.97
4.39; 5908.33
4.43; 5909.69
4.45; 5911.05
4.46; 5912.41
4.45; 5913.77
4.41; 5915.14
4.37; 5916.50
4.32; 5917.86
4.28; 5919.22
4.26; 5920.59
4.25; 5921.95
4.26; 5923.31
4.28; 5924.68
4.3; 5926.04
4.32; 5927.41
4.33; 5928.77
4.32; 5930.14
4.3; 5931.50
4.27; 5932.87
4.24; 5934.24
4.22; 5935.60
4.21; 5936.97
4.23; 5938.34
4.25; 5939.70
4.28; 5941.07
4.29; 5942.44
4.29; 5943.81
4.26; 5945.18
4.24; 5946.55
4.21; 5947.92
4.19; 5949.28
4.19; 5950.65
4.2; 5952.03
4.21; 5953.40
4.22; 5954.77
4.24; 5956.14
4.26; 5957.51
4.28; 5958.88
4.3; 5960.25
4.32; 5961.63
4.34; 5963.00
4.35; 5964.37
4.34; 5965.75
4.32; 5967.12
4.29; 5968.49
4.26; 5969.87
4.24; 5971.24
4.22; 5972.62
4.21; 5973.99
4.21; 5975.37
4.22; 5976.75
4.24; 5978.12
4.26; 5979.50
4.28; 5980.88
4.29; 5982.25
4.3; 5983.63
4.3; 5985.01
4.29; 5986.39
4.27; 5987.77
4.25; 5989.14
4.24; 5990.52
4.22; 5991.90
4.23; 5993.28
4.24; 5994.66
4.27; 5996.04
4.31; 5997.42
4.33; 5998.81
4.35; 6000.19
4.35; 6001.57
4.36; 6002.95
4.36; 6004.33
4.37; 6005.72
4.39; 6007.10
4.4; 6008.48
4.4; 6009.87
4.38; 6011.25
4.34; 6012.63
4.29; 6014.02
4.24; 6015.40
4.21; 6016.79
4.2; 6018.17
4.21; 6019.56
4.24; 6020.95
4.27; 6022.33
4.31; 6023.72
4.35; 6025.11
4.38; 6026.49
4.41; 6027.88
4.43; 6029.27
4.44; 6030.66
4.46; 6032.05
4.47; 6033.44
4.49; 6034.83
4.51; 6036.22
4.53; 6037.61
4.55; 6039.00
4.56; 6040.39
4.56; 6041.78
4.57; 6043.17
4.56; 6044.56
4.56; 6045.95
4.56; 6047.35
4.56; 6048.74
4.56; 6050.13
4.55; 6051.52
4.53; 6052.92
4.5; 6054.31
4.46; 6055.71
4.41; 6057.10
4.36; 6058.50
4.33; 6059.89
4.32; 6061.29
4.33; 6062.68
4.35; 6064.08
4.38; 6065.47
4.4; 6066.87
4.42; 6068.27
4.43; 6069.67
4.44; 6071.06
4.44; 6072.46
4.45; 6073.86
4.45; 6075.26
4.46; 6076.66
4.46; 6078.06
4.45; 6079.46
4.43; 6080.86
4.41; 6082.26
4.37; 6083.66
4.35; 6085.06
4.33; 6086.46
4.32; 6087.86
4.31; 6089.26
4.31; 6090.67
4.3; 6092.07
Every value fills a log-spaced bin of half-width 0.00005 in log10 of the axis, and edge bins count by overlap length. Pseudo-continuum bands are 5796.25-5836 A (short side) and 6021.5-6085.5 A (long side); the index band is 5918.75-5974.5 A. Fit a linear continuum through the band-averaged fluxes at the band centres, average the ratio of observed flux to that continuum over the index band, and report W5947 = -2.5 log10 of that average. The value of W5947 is 0.04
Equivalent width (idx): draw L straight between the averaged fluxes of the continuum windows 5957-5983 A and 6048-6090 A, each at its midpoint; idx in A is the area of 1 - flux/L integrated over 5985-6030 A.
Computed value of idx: 0.2 A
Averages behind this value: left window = 4.28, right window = 4.42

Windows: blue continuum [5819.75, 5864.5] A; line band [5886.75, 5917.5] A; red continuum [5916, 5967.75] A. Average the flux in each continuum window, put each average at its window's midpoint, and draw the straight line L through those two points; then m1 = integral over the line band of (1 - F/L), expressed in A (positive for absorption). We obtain 2.9 A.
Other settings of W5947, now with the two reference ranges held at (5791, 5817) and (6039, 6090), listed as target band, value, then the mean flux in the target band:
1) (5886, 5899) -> 0.25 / 3.47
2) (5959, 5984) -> 0.03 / 4.28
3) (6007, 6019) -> 0.03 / 4.31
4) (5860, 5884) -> 0.03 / 4.26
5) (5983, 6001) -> 0.03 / 4.28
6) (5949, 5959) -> 0.04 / 4.22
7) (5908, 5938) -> 0.02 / 4.32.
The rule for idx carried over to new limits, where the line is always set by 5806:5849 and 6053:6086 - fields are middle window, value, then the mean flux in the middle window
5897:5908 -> 1.2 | 4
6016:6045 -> 0.1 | 4.41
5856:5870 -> 0.7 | 4.24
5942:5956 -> 0.7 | 4.23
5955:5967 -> 0.4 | 4.3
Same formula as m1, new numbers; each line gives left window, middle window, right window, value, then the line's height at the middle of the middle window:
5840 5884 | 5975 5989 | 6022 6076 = 0.43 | 4.4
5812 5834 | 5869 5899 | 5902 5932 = 3.33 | 4.39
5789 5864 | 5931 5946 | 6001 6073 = 0.53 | 4.41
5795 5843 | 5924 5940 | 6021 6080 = 0.66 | 4.46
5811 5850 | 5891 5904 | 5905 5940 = 2.29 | 4.37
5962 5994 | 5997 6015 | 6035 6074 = -0.05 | 4.34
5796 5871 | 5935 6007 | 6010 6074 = 2.35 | 4.41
